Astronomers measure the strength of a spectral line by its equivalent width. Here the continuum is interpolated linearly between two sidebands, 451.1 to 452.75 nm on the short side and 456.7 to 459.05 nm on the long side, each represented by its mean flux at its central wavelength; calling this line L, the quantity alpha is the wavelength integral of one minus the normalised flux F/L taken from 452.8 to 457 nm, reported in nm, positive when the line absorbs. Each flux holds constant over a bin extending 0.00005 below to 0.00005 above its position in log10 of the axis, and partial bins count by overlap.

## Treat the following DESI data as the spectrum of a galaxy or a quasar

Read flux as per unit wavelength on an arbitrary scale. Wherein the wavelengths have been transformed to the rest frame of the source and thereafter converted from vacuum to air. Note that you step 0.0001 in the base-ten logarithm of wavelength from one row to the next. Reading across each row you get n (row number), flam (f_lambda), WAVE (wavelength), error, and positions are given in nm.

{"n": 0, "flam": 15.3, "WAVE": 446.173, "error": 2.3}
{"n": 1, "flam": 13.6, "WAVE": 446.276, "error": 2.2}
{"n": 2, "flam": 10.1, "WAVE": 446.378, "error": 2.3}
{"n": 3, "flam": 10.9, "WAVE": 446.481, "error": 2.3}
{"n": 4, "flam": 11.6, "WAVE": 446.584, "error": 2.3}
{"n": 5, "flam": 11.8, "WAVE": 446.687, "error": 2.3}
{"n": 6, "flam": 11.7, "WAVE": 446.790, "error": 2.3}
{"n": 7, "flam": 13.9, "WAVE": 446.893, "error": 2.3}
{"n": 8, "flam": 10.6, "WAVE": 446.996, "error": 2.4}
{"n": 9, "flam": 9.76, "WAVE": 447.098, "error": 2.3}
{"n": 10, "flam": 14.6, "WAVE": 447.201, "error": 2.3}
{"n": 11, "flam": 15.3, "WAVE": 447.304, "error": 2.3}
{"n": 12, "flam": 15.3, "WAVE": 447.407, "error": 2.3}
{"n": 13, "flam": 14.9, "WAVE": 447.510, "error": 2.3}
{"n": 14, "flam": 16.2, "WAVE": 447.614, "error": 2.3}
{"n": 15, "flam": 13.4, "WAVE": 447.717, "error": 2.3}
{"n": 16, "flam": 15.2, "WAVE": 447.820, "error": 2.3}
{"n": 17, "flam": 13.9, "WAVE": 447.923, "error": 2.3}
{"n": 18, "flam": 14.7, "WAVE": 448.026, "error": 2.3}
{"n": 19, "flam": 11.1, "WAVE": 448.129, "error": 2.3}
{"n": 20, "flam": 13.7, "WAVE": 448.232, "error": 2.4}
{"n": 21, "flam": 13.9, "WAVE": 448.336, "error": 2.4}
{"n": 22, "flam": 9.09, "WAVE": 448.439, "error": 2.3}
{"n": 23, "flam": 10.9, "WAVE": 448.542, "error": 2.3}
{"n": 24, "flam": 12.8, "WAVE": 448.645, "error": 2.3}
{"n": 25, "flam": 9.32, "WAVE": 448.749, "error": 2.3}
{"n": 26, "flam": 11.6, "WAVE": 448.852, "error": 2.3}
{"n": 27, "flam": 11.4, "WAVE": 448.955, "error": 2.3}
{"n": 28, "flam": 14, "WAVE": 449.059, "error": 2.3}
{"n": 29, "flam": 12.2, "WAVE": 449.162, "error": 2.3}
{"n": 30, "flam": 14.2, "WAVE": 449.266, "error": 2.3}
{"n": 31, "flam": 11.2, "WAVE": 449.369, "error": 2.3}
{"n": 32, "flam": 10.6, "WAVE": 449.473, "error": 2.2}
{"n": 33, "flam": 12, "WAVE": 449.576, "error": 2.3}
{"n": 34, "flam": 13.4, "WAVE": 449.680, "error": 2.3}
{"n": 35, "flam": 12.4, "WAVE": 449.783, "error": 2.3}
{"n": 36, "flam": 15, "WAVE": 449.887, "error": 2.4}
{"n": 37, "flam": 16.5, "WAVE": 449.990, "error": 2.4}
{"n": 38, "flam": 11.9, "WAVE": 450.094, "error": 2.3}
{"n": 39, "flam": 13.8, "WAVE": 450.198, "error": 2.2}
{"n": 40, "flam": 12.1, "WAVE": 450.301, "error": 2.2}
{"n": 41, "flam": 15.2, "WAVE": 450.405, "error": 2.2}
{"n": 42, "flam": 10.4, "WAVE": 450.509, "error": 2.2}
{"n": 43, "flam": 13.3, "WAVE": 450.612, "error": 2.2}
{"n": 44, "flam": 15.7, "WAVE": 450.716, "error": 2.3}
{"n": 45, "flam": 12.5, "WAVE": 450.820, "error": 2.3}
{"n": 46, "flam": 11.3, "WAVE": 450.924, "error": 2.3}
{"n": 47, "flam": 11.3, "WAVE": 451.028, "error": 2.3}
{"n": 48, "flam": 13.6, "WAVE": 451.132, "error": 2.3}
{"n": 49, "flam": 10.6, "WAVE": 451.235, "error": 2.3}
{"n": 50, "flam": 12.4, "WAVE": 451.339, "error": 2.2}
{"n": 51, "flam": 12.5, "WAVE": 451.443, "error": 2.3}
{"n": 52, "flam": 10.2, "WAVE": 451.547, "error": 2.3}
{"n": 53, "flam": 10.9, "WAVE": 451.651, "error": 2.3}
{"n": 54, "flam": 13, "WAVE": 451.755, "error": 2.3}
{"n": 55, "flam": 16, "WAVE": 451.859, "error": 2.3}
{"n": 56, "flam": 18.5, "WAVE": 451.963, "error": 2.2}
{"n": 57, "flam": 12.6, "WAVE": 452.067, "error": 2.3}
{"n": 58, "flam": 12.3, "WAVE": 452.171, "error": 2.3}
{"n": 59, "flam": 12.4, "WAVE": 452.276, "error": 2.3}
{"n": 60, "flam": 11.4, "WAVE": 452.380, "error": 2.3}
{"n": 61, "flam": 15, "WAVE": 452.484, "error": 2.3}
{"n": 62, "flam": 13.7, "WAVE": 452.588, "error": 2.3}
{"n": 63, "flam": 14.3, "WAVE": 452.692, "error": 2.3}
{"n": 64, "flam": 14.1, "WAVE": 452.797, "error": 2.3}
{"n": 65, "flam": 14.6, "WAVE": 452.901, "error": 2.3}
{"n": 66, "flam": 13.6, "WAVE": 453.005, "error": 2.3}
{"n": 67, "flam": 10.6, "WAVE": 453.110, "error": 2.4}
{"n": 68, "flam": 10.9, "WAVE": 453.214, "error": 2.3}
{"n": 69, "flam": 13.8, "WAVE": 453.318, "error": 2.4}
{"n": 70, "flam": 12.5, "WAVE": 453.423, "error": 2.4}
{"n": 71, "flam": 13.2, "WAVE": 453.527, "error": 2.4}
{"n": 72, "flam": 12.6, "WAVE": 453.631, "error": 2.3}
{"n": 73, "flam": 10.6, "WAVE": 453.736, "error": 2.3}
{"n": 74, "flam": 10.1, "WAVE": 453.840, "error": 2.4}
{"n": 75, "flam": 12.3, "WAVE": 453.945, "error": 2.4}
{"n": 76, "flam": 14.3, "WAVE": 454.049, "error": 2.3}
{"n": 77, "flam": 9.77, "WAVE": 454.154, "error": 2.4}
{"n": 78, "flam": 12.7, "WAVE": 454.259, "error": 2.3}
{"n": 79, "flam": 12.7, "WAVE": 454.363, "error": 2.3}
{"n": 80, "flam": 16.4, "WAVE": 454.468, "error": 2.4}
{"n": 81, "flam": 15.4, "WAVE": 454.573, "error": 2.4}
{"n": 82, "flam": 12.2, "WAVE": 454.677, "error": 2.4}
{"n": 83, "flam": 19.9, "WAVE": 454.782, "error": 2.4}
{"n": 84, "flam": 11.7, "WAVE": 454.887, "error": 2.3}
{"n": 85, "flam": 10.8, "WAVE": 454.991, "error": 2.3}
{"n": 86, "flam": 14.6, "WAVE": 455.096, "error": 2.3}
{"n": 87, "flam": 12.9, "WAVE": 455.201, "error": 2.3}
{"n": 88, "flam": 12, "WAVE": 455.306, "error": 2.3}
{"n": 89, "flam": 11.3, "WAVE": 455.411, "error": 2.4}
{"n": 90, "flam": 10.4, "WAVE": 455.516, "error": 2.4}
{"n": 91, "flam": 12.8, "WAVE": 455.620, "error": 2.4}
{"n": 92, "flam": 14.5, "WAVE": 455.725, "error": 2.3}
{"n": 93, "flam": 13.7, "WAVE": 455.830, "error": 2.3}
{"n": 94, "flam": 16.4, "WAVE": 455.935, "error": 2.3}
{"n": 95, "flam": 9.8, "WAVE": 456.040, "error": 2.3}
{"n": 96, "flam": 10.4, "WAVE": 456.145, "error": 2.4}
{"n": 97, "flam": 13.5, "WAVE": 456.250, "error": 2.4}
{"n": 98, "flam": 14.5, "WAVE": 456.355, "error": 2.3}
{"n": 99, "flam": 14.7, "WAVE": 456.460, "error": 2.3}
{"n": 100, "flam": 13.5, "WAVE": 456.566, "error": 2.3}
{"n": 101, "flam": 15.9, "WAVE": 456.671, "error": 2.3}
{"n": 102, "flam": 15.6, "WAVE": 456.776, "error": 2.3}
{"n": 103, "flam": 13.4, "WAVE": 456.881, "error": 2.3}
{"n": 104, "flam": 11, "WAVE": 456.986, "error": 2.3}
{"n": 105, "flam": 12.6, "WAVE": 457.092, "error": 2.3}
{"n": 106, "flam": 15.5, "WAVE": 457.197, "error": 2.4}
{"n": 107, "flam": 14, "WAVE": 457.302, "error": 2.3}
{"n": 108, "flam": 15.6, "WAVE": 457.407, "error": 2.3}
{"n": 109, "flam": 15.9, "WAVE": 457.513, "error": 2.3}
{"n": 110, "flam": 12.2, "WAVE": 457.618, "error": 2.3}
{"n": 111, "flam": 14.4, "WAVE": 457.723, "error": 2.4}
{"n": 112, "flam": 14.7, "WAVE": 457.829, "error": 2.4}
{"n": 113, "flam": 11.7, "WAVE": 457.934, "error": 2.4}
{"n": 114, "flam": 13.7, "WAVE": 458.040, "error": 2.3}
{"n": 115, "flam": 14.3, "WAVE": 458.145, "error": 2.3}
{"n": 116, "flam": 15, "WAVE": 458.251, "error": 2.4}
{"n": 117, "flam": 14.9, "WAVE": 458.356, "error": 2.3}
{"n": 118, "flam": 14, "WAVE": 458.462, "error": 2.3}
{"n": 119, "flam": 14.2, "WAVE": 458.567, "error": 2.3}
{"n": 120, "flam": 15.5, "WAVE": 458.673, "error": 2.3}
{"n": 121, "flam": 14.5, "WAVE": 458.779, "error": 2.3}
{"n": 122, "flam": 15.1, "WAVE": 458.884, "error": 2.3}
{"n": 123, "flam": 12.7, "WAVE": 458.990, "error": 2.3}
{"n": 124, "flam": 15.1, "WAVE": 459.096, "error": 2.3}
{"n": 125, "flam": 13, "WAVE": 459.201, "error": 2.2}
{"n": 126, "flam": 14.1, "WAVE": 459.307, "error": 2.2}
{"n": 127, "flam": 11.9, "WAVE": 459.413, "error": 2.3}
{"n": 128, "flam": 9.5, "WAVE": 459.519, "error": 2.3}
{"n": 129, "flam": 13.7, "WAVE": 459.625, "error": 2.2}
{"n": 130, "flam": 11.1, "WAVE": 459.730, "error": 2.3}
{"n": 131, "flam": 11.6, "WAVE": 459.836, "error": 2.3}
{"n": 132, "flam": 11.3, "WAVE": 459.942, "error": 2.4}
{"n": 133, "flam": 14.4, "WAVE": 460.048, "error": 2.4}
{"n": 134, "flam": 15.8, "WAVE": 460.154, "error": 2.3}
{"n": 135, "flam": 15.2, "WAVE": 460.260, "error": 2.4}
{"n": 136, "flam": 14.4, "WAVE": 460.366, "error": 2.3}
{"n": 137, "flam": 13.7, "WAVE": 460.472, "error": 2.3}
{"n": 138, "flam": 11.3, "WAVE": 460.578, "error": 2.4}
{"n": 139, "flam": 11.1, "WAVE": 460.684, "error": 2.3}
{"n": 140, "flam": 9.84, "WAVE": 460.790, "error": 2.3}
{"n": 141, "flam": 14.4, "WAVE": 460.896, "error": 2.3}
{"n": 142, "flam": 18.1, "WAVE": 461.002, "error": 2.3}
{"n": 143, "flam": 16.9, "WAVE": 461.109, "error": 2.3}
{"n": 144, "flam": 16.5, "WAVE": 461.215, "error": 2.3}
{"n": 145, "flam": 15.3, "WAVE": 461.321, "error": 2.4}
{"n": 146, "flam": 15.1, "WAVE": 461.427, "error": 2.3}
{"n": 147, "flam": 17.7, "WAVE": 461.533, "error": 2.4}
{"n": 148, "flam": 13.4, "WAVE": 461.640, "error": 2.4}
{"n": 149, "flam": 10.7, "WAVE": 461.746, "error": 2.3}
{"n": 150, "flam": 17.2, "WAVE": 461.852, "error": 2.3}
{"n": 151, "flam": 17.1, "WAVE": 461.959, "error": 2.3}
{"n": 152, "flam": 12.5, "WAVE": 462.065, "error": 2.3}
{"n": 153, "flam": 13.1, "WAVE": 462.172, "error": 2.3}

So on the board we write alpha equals 0.167 nm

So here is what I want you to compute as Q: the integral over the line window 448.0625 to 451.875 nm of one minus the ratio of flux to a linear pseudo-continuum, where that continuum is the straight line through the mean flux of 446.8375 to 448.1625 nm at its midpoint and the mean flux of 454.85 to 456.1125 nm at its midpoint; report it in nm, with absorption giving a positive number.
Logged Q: 0.27 nm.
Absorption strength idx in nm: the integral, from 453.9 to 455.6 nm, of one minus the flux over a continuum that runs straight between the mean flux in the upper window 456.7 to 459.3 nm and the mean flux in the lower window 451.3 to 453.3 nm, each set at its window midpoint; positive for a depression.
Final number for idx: 0.06 nm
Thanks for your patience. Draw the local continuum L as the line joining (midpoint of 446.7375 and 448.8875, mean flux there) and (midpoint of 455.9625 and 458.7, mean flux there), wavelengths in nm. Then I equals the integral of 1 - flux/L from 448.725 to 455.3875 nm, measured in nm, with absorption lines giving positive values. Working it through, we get 0.232 nm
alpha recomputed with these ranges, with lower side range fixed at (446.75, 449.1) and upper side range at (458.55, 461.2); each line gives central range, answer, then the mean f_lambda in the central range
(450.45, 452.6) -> 0.05 nm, 12.8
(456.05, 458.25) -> -0.06 nm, 13.8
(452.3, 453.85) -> 0.05 nm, 12.8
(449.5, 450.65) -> -0.02 nm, 13.2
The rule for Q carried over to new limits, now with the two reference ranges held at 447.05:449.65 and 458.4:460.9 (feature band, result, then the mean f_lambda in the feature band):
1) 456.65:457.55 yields -0.08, 14.3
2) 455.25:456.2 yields 0.05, 12.4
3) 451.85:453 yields -0.09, 14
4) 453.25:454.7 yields 0.03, 12.7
